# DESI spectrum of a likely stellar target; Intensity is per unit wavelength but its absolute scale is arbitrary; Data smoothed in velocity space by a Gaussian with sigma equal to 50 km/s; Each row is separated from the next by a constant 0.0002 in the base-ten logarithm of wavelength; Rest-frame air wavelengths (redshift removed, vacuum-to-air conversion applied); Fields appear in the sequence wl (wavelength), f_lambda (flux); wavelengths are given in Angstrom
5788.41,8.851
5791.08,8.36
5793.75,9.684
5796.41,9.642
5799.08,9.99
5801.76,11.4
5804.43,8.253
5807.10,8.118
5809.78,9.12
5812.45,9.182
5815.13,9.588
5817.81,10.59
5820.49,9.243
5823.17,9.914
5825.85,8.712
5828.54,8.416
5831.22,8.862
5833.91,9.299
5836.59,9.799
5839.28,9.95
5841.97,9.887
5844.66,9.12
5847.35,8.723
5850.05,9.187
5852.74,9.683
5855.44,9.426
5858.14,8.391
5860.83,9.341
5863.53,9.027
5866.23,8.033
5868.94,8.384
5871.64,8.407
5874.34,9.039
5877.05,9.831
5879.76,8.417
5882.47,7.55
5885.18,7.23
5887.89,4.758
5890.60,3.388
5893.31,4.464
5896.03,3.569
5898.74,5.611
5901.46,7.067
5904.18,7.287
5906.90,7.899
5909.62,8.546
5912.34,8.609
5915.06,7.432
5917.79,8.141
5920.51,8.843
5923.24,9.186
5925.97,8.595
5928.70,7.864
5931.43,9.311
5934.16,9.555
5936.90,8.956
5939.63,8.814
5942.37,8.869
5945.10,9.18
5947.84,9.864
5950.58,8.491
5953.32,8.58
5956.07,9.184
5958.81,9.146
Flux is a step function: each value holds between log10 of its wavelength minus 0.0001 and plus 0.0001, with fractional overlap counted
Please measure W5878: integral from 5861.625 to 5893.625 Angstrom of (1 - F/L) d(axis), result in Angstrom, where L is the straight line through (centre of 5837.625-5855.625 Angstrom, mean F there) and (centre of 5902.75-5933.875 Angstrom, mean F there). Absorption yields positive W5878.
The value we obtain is 5.3 Angstrom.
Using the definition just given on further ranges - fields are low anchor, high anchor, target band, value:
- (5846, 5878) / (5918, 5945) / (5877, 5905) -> 8.8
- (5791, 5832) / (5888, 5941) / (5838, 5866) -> -2.0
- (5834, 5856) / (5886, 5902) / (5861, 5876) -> -3.1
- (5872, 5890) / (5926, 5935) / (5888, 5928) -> 6.5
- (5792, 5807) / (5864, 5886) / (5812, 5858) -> -1.6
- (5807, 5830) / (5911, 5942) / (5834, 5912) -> 8.9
